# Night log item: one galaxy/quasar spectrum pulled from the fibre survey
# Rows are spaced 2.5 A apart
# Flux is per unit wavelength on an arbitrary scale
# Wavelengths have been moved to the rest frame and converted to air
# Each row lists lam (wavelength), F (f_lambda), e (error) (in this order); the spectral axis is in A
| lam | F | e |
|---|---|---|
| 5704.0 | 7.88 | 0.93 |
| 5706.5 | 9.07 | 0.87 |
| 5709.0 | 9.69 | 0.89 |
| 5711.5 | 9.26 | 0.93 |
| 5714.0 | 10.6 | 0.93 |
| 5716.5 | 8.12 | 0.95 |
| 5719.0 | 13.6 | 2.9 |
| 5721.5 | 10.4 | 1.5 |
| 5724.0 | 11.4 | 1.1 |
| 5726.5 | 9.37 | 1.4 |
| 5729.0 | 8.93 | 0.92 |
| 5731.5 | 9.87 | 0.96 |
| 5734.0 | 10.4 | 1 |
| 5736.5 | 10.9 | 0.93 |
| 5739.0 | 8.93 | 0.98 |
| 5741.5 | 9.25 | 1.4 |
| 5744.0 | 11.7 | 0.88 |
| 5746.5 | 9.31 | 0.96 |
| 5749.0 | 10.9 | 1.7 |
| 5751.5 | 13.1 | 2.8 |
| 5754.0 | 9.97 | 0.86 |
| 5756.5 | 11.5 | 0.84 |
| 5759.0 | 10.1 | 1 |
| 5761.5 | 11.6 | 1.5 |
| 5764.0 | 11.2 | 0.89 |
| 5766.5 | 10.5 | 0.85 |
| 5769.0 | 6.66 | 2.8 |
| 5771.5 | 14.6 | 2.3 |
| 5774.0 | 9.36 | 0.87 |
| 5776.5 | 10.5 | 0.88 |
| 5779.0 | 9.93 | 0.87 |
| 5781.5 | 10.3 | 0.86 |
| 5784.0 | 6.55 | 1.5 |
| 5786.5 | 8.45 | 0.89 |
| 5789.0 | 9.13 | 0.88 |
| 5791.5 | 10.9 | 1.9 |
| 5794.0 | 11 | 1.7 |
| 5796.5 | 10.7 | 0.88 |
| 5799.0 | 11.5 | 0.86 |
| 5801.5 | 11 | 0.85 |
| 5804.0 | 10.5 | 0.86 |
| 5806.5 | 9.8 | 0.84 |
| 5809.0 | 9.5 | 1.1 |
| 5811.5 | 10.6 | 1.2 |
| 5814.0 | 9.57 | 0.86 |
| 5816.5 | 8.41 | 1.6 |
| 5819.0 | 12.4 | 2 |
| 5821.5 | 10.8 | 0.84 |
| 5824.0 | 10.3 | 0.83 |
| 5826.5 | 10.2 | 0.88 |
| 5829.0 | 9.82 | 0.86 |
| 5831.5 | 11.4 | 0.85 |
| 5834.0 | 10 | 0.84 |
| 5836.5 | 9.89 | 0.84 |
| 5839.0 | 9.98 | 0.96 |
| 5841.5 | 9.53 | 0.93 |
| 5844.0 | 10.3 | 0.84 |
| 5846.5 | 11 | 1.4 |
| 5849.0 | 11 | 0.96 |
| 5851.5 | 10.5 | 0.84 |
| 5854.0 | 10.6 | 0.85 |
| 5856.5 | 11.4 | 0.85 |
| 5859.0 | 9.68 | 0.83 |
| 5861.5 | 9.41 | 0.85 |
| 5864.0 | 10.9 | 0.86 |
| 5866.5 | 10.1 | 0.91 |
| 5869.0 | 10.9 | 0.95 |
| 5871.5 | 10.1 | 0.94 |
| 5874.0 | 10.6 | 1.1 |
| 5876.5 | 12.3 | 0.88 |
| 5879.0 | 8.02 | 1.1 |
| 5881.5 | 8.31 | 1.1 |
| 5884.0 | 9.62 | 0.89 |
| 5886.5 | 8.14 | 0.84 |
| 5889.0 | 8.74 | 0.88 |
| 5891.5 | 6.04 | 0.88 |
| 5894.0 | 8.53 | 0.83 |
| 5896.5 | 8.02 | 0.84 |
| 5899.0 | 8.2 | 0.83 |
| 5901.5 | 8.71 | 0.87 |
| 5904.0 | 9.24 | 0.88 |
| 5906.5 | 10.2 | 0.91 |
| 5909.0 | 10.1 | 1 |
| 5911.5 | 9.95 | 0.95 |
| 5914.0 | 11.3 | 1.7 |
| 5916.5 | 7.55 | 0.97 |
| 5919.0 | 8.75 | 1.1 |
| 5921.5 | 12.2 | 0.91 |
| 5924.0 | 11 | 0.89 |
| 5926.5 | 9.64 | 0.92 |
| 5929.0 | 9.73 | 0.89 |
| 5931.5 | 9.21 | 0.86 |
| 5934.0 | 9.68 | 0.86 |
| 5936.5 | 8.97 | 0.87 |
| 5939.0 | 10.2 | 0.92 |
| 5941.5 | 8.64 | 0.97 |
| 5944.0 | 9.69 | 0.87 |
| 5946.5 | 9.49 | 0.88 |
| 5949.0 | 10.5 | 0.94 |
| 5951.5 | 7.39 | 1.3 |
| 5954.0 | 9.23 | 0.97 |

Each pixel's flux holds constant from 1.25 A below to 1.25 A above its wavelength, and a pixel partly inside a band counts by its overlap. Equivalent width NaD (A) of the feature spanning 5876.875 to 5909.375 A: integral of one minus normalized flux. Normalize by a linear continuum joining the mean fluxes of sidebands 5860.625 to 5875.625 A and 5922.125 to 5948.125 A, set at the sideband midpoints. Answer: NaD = 4.7 A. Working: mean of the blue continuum 10.4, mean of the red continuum 9.7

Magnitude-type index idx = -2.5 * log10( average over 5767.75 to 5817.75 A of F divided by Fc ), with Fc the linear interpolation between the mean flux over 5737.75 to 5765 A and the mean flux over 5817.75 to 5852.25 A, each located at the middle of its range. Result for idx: 0.07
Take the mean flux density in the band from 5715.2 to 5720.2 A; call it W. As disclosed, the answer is 10.8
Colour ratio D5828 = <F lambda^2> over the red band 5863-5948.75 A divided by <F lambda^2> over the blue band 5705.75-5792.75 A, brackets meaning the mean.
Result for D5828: 0.98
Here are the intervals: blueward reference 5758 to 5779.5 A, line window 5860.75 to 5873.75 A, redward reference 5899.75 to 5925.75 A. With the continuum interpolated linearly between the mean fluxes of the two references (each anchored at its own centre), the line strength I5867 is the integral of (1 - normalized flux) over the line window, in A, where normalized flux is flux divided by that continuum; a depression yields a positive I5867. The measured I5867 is -0.35 A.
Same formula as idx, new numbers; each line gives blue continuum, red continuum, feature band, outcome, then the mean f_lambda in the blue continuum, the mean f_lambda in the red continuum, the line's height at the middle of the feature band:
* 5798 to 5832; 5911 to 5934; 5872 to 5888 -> 0.065 mag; 10.4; 9.91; 10.1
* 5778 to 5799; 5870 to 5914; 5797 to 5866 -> -0.095 mag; 9.73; 9.18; 9.5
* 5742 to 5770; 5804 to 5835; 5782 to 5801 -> 0.062 mag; 10.6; 10.2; 10.4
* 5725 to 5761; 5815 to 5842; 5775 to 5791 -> 0.119 mag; 10.3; 10.3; 10.3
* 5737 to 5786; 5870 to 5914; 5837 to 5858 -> -0.103 mag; 10.3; 9.18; 9.56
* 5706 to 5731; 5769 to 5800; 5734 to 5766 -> -0.064 mag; 10.1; 10.1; 10.1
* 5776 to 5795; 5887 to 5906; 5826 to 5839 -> -0.139 mag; 9.54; 8.29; 9.01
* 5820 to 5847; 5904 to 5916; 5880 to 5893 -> 0.235 mag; 10.3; 10.1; 10.2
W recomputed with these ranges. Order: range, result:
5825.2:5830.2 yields 10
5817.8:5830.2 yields 10.7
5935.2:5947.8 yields 9.4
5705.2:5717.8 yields 9.36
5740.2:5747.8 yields 10.1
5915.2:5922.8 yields 9.52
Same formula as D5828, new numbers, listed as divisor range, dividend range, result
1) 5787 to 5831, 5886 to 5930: 0.92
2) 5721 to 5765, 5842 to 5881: 1.03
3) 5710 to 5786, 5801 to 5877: 1.04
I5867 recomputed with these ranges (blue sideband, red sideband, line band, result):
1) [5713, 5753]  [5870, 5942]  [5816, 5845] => -1.37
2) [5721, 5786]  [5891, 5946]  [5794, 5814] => -0.99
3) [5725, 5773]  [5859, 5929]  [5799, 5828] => -0.84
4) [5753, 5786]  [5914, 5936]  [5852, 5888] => -0.30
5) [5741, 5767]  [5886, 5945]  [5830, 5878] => -2.92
